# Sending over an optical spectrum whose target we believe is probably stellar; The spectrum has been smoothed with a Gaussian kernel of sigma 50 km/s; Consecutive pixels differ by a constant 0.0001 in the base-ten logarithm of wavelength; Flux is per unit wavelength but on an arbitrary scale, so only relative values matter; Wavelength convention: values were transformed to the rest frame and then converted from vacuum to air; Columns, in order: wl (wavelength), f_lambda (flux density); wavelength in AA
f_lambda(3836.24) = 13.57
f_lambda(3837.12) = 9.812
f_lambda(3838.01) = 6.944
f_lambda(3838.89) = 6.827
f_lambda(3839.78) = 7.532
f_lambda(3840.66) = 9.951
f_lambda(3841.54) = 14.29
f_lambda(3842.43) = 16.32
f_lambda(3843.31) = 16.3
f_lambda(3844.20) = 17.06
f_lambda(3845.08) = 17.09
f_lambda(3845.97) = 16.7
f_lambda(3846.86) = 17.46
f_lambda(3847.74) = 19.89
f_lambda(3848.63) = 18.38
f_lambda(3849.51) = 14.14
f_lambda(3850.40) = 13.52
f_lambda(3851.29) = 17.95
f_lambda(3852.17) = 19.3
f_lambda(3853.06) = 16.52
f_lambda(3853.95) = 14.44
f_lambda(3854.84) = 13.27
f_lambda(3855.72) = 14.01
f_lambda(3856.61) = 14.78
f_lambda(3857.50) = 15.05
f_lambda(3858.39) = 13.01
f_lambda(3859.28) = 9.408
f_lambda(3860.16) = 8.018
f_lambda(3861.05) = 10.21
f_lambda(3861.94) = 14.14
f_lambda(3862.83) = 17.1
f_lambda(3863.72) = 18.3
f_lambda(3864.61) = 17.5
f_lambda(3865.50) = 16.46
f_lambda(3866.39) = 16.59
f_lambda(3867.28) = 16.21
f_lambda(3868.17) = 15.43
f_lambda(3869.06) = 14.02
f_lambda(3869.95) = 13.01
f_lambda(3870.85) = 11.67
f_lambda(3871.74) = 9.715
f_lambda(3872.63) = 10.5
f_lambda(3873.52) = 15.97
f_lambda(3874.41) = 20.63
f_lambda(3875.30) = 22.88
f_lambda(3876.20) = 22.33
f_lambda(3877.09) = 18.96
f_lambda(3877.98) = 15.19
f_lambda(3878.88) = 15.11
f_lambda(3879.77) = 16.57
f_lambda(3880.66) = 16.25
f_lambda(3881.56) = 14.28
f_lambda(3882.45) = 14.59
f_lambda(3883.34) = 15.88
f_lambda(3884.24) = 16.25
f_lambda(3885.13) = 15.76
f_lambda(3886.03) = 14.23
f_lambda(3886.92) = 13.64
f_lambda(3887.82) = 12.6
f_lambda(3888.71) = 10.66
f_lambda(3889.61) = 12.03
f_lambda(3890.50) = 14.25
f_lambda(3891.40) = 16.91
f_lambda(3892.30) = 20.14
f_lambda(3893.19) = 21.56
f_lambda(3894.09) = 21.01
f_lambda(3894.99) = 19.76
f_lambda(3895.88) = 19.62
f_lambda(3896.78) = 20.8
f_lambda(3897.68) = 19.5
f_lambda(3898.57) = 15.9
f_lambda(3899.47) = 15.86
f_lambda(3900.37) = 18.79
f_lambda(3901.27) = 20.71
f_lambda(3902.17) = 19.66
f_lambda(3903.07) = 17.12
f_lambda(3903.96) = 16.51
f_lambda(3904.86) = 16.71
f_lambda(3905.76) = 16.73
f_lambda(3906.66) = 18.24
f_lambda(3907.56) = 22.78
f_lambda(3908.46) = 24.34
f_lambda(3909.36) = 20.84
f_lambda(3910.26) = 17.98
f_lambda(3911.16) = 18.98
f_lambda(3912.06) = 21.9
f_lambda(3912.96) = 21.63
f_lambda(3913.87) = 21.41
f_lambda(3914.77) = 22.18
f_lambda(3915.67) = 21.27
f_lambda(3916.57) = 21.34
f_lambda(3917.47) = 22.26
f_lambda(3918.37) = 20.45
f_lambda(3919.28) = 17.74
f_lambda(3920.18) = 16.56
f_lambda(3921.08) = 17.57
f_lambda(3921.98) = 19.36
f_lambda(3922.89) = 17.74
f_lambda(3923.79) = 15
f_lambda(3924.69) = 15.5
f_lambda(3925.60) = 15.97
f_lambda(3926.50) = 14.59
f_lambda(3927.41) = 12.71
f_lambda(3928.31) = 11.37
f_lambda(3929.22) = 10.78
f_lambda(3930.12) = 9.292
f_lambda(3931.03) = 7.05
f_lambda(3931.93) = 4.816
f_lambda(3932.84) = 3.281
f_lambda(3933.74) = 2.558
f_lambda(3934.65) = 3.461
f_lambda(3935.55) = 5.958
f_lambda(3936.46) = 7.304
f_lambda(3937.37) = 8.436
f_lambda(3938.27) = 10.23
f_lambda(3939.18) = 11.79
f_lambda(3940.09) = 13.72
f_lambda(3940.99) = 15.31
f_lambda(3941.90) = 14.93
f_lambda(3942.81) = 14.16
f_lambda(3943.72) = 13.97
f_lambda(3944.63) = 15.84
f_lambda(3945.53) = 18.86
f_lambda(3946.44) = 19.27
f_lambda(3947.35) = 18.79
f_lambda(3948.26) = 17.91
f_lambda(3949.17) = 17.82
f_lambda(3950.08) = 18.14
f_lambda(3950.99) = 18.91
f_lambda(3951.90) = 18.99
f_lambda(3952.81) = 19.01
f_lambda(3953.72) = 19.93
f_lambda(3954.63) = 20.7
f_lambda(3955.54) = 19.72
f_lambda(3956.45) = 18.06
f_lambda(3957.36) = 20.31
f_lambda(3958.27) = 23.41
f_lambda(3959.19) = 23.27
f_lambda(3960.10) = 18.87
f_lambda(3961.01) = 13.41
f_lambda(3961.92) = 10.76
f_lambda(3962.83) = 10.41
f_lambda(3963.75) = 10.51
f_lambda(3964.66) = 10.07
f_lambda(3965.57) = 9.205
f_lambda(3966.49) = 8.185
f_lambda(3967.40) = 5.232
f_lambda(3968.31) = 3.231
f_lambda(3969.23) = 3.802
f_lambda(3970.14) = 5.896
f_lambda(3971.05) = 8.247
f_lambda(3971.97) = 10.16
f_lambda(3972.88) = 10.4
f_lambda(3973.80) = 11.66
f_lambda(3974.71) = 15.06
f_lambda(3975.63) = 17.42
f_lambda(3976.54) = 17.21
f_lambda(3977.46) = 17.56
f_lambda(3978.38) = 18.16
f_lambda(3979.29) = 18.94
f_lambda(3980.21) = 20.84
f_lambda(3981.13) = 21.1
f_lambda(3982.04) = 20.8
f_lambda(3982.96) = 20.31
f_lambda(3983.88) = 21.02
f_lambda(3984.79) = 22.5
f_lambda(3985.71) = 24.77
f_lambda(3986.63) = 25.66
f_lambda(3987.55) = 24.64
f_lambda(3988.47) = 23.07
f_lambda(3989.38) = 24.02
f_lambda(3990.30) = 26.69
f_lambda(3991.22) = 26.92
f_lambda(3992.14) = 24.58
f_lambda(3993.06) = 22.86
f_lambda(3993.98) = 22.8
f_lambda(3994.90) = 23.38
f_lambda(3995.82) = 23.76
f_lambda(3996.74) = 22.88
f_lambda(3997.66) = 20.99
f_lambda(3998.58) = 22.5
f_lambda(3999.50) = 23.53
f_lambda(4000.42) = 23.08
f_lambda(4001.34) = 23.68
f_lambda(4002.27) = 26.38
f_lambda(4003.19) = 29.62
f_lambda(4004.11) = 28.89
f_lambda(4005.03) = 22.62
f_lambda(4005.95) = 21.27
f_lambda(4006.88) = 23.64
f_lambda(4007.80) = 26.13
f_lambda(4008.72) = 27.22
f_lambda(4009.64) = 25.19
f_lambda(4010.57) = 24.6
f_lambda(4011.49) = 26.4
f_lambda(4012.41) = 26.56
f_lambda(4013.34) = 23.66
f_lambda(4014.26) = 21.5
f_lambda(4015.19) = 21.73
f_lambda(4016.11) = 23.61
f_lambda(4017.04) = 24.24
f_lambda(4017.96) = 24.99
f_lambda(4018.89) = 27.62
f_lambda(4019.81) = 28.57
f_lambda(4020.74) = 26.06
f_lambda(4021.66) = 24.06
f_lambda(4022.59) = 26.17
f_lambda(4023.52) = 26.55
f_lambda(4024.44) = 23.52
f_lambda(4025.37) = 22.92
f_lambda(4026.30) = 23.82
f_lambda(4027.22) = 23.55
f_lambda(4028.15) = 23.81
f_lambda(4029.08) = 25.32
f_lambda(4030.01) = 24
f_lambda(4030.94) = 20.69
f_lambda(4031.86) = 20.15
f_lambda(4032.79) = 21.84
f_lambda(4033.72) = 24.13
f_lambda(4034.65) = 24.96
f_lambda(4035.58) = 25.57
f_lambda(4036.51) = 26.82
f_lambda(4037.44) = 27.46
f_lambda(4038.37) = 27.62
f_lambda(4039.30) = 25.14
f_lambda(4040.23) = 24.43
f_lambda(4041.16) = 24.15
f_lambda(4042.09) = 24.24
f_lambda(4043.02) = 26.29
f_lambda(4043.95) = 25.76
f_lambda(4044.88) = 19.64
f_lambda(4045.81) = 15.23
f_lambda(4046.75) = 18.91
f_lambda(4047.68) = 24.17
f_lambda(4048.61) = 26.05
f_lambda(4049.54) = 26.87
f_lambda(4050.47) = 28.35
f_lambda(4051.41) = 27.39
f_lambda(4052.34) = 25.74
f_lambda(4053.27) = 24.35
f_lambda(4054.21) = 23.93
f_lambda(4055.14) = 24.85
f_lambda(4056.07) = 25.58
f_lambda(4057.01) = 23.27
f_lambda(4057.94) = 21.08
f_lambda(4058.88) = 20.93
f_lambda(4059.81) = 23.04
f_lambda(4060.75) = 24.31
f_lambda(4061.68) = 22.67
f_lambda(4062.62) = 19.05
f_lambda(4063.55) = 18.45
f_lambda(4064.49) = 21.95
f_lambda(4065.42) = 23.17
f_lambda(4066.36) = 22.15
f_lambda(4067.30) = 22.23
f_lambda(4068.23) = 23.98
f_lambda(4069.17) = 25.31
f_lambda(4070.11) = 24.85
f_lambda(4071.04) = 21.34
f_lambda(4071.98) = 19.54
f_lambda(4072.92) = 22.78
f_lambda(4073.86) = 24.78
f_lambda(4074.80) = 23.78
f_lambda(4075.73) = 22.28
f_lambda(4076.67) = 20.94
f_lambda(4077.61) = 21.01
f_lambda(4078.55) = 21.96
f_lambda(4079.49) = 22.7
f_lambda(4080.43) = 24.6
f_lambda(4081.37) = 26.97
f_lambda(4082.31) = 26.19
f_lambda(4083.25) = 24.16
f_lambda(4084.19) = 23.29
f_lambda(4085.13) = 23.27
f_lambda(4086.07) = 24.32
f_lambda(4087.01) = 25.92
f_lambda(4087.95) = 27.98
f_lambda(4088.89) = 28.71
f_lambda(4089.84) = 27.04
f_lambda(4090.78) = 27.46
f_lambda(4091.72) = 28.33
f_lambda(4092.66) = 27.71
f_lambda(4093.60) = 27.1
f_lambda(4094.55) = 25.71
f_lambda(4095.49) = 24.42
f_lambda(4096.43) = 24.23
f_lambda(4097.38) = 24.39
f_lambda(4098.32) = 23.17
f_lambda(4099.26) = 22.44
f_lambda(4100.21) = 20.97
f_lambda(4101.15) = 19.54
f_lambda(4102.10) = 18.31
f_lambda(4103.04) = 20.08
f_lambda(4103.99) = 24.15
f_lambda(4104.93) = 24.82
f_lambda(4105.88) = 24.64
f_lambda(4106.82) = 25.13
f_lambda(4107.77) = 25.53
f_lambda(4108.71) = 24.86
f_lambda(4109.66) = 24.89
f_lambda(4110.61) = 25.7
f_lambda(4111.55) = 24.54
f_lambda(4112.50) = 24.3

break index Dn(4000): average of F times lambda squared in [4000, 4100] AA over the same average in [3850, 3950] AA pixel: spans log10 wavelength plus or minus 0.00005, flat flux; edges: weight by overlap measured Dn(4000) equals 1.7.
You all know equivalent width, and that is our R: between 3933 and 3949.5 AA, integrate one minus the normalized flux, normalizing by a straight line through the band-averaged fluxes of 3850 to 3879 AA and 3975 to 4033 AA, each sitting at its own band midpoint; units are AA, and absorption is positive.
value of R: 6.1 AA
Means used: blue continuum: 15.2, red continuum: 23.5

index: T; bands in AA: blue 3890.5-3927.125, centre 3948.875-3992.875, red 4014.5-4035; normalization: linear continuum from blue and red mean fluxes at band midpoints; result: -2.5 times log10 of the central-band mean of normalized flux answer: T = 0.26 mag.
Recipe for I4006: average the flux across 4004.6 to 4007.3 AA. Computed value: 22.4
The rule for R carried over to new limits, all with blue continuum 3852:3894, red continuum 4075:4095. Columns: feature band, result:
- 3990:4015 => -3.74 AA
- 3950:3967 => 2.51 AA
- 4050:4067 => 0.37 AA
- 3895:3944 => 4.43 AA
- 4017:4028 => -1.47 AA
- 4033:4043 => -1.08 AA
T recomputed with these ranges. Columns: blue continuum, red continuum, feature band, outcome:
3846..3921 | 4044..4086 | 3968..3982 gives 0.42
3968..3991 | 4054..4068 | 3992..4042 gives -0.23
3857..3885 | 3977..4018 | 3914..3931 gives 0.12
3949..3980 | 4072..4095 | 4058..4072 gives 0.05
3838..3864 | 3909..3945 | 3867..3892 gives -0.06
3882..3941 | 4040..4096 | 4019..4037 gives -0.12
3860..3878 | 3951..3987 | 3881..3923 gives -0.16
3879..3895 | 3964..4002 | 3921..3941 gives 0.48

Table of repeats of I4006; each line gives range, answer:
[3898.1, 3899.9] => 16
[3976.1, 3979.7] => 17.9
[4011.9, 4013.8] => 25.1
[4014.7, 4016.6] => 22.6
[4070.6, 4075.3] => 22.4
